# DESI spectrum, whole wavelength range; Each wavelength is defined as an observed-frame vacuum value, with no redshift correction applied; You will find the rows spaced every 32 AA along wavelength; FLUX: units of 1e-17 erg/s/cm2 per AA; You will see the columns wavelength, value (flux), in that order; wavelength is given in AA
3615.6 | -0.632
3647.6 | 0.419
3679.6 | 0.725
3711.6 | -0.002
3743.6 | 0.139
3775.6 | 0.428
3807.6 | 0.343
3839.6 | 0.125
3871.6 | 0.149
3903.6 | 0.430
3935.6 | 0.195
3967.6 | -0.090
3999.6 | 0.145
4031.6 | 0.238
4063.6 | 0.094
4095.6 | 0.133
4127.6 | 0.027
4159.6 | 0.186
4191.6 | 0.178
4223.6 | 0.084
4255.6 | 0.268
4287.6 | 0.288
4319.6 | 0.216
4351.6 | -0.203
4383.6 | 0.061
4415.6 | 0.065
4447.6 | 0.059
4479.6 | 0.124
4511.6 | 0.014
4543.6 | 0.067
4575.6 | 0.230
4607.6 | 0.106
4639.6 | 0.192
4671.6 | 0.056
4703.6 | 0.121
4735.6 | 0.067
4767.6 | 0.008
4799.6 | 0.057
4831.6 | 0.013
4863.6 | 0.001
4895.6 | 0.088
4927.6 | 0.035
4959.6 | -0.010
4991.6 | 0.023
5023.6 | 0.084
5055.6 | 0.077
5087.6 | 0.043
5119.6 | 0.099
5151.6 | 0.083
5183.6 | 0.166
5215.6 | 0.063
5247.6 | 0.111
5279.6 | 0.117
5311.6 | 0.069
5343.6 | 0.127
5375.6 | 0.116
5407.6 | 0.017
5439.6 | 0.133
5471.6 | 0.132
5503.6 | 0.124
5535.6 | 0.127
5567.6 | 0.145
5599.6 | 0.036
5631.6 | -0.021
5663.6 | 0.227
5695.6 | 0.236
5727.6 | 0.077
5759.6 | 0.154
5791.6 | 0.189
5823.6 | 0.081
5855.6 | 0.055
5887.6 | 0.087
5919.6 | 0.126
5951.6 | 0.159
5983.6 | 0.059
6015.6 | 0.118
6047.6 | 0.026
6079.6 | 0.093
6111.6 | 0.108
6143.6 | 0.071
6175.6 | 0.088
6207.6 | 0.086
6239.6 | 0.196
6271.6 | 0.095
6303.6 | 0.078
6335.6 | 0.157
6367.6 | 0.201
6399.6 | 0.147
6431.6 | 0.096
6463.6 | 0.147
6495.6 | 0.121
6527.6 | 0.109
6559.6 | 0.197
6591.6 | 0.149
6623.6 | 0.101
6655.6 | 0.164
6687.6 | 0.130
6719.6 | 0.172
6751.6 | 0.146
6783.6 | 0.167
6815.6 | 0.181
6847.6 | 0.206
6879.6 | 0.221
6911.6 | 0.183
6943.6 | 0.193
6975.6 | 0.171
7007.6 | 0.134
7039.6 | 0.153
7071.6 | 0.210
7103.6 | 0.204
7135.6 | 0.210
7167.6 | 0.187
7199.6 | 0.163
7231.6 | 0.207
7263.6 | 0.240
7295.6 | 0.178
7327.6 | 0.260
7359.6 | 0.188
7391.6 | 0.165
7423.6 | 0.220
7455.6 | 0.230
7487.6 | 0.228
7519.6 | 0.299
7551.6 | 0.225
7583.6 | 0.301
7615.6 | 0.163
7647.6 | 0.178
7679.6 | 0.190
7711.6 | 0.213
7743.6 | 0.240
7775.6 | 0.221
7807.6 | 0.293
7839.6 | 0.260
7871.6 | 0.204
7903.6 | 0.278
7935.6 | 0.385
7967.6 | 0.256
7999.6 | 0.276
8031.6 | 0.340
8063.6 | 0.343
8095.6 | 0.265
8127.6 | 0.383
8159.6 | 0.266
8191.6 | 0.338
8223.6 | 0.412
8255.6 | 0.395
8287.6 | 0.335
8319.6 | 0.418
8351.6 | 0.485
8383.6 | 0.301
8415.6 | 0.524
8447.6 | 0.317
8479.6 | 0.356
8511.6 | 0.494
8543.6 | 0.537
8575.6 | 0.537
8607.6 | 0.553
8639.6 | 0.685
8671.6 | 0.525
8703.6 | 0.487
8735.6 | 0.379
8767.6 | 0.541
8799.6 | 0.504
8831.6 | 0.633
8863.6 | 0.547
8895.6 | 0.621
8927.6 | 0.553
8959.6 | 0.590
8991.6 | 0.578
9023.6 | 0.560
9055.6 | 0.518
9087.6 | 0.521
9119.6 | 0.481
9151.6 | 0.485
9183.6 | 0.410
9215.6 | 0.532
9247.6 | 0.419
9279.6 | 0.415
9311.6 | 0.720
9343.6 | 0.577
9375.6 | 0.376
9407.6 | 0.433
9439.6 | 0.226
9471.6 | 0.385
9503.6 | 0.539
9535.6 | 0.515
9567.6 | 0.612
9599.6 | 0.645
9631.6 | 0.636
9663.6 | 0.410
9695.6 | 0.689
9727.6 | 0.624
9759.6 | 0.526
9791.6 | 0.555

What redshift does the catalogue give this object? 1.13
